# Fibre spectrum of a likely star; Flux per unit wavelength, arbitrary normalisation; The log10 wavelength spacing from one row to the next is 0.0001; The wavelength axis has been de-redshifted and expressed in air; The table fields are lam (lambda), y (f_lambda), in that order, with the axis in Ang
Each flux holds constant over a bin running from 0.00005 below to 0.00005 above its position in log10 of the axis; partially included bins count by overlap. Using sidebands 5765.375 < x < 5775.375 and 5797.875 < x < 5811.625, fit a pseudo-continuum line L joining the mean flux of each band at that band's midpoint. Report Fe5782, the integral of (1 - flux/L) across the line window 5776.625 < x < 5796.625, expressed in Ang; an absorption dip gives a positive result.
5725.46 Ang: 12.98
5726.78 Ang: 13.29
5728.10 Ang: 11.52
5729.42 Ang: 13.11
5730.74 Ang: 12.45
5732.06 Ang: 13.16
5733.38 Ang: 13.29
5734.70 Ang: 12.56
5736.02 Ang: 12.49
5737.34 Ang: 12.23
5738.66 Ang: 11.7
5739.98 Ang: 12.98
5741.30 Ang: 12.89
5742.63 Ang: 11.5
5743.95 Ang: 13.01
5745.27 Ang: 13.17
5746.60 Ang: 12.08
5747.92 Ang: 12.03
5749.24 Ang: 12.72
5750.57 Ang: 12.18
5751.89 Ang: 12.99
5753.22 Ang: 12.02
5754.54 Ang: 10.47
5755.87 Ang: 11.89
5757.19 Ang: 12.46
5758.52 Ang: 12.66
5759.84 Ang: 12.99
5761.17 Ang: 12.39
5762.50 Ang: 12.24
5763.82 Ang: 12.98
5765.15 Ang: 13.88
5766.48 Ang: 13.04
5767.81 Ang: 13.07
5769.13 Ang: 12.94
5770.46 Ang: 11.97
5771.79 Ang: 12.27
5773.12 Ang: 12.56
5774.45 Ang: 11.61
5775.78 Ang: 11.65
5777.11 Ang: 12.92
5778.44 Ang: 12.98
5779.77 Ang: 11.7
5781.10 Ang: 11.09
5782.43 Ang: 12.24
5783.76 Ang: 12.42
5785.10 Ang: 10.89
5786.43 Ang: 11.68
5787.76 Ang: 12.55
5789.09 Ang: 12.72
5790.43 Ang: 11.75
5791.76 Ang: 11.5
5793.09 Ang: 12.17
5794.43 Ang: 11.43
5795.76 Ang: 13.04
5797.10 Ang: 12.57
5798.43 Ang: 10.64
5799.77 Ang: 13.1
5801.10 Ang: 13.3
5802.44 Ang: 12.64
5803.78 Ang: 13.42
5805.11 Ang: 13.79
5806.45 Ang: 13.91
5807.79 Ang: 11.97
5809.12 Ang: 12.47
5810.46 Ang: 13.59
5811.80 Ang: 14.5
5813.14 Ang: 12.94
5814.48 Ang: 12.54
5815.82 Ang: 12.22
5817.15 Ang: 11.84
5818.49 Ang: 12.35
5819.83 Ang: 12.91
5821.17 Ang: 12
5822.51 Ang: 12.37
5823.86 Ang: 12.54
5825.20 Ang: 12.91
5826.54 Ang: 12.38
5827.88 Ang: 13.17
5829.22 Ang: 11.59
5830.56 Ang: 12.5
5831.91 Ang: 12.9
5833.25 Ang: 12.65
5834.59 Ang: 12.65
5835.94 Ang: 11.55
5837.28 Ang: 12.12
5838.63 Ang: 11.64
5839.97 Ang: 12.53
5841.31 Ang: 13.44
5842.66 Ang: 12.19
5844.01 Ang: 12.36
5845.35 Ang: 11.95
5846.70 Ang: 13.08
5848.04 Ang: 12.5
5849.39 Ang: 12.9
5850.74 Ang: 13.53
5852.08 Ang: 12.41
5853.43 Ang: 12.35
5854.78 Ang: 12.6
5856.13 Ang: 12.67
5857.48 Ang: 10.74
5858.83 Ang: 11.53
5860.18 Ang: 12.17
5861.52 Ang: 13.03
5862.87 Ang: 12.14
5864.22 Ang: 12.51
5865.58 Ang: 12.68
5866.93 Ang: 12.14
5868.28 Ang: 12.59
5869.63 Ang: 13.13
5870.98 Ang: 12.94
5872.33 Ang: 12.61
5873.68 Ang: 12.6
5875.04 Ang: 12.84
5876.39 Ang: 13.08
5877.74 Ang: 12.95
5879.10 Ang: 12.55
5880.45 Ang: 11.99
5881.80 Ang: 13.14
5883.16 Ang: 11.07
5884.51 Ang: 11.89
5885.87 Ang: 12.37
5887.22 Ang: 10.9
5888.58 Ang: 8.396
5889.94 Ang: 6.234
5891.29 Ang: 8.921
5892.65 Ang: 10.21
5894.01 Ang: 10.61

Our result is 1.0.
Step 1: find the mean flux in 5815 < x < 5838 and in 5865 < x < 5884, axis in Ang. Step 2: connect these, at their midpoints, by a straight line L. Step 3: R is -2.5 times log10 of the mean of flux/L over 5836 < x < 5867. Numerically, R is 0.01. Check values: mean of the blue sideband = 12.4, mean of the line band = 12.4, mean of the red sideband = 12.6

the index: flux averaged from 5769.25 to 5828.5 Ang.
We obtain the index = 12.4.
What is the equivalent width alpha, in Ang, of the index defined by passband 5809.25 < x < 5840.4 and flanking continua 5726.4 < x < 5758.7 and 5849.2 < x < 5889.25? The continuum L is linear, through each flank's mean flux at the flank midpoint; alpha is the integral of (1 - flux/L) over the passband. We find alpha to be -0.5 Ang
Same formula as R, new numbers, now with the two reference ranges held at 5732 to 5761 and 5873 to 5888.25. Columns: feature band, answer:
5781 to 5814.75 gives -0.016 mag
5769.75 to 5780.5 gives 0.015 mag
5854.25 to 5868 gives 0.002 mag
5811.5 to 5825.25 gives -0.024 mag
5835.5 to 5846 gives 0.003 mag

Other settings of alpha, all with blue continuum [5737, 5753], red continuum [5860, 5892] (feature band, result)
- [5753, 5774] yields -0.2 Ang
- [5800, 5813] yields -1.2 Ang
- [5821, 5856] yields -1.4 Ang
